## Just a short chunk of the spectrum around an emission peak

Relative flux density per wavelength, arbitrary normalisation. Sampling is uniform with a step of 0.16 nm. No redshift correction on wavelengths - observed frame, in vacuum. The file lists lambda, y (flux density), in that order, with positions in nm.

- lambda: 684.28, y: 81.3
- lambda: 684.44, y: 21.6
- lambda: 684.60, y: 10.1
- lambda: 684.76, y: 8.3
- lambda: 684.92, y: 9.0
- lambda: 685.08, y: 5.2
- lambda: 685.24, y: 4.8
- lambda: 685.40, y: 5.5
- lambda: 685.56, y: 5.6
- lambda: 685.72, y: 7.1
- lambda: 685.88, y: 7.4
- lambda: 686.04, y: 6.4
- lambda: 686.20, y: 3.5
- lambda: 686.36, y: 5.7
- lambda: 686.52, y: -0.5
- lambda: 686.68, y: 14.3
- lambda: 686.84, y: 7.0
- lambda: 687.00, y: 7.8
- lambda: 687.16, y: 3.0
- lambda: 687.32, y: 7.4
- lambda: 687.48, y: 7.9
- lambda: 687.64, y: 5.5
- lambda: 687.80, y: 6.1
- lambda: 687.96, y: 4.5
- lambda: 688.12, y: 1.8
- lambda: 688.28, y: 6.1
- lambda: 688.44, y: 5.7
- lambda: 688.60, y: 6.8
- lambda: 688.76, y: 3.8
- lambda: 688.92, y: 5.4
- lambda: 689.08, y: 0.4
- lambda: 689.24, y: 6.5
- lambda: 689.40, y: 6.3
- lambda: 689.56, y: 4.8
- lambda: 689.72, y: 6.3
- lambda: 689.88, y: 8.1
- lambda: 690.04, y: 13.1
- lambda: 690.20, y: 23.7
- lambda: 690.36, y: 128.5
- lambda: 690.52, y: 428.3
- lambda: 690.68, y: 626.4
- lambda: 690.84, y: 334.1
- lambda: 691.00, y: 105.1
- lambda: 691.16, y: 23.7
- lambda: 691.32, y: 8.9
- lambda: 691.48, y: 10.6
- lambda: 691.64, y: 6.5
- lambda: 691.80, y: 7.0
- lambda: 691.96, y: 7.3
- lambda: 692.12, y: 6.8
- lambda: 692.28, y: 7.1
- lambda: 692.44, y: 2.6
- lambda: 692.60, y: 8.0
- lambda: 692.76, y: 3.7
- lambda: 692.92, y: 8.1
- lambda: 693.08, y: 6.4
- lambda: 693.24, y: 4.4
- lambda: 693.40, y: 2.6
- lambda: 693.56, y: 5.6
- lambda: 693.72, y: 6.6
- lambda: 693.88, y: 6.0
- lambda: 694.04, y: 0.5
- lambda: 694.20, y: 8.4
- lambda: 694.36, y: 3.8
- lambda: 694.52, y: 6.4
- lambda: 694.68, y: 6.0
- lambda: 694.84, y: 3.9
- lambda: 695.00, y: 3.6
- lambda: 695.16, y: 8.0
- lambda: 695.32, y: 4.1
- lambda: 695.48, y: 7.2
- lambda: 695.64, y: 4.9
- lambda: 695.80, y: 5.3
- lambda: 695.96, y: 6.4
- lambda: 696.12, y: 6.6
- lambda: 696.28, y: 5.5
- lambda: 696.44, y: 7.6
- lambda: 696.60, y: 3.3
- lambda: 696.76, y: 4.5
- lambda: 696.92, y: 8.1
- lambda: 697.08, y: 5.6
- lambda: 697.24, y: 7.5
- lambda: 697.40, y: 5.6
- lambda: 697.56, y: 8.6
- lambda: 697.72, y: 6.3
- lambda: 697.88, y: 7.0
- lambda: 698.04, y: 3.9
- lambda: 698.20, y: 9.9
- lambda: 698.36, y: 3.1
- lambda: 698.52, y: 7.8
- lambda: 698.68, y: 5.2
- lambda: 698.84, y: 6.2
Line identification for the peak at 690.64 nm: [O III] 5007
